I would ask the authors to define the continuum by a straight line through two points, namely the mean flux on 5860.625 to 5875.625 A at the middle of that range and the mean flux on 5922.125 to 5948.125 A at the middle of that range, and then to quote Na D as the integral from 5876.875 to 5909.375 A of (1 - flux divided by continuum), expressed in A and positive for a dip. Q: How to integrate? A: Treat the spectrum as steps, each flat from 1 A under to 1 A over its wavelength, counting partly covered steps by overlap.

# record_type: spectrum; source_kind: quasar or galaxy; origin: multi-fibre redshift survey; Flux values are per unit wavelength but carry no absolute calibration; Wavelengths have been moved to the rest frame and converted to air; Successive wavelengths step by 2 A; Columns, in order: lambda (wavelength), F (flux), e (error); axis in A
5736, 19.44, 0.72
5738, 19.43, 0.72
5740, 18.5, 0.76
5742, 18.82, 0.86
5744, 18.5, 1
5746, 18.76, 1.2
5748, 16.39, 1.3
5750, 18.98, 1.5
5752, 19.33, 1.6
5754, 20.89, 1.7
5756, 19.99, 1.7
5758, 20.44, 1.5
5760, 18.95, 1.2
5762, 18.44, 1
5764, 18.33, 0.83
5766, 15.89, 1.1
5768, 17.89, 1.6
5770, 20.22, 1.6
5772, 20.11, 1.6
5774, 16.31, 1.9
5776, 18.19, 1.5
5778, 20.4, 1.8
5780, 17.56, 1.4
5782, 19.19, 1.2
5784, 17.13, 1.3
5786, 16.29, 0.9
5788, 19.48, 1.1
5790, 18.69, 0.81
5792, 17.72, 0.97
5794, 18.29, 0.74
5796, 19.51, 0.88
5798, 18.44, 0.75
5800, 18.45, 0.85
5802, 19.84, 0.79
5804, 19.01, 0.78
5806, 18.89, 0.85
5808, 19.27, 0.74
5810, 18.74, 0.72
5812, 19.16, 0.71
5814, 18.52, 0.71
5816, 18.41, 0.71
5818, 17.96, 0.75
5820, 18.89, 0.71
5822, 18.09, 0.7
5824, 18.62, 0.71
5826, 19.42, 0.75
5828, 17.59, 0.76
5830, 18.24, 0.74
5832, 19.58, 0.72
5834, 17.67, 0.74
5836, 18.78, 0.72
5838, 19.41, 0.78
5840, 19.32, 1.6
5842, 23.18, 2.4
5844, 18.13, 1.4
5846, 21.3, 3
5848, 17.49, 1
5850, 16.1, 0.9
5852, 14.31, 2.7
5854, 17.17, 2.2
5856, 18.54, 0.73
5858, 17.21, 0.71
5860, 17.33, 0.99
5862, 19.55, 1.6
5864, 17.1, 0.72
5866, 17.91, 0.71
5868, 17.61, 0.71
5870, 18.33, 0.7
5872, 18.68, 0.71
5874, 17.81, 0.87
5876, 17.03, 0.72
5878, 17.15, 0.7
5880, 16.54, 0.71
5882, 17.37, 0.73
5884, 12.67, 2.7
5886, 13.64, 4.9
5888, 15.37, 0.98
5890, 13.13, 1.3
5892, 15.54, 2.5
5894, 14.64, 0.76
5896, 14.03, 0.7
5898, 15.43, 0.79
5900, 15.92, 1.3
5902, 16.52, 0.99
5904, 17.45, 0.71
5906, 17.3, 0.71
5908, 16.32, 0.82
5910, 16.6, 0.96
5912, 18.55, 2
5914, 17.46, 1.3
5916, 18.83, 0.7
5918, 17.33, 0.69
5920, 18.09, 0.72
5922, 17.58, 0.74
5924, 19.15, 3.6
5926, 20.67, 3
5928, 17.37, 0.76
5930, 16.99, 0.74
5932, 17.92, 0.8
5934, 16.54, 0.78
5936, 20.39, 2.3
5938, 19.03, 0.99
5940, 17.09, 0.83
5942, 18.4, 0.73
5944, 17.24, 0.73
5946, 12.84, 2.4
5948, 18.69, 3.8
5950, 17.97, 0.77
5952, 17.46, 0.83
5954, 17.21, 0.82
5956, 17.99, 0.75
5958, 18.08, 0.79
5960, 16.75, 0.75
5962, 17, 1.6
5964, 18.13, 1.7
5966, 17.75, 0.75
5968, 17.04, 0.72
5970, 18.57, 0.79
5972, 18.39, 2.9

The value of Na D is 4.3 A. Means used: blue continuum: 18.1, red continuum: 17.8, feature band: 15.6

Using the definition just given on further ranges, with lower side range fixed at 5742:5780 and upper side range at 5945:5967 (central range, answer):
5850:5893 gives 3.0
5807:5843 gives -1.3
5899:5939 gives -0.6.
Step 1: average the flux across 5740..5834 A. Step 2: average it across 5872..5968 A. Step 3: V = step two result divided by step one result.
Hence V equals 0.91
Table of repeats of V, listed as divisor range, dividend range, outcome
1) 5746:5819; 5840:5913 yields 0.91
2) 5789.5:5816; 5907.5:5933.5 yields 0.95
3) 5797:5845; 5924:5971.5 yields 0.94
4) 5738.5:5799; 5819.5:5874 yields 0.99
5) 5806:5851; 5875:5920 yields 0.86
